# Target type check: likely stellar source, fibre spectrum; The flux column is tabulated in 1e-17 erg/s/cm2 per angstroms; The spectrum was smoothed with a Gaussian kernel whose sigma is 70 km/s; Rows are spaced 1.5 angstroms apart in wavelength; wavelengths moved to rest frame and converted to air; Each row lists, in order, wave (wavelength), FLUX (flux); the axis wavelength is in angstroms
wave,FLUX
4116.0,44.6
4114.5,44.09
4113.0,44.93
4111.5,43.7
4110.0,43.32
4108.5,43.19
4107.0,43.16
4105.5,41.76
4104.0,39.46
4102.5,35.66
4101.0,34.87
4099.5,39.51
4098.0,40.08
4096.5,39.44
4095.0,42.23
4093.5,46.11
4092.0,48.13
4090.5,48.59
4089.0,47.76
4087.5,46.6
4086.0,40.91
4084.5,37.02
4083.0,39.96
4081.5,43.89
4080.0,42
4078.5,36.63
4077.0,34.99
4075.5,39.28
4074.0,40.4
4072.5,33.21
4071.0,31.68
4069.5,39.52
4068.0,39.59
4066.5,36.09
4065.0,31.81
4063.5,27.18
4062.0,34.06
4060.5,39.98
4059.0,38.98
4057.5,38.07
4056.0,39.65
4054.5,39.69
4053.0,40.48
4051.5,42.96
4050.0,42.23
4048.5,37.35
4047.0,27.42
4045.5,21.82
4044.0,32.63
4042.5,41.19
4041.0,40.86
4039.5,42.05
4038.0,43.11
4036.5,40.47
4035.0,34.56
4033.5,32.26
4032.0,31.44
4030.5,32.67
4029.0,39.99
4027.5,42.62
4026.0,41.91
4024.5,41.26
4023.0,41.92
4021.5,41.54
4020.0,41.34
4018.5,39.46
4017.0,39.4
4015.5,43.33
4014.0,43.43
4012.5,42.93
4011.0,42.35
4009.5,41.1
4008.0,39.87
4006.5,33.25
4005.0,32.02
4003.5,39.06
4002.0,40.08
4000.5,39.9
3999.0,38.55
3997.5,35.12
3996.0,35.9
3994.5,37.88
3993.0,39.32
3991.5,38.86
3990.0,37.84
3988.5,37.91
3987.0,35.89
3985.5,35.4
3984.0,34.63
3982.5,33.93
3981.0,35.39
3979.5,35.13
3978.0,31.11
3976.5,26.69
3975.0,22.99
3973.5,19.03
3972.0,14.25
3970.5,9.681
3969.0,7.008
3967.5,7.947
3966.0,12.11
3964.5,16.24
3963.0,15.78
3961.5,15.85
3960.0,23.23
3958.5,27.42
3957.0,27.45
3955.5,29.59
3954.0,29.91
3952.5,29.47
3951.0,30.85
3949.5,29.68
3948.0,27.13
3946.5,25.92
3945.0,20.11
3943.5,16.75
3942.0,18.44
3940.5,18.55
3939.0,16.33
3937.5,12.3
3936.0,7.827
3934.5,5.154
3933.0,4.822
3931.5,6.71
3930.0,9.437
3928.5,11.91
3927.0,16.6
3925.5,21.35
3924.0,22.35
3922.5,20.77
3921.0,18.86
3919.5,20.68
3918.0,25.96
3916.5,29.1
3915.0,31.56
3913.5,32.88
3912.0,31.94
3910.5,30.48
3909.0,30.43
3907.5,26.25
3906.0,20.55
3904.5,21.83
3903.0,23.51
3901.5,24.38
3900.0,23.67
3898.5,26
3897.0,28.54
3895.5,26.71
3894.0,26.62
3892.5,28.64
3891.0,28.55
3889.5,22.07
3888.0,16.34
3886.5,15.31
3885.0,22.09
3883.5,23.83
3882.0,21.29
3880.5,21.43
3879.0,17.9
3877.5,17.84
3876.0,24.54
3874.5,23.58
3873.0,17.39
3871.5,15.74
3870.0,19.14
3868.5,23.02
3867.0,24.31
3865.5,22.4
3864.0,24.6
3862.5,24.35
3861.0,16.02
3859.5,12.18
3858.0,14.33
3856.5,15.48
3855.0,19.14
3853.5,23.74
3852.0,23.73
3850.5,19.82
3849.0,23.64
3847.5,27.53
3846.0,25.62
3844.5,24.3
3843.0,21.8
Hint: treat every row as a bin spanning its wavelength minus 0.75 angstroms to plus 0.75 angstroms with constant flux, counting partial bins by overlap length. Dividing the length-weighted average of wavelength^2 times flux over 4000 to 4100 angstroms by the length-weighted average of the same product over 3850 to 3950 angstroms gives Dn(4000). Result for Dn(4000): 2.00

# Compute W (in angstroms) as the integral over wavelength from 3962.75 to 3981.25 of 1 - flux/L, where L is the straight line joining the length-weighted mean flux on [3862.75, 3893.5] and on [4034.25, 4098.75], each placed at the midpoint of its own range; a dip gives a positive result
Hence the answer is 6.8 angstroms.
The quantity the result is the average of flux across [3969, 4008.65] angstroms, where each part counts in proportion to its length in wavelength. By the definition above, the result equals 32.6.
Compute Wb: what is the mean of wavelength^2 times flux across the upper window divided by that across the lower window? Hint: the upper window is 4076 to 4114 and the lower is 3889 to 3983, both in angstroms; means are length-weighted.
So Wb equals 2.0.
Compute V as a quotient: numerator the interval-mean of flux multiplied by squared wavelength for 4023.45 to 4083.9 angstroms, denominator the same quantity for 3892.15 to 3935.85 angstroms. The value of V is 1.82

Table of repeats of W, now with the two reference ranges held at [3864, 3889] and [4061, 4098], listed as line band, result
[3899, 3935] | 3.86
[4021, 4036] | -1.44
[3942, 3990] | 6.96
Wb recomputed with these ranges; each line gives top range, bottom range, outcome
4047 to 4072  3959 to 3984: 1.85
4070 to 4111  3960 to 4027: 1.31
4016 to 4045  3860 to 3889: 2.05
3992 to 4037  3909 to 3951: 2.01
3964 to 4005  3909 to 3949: 1.56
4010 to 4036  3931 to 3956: 2.12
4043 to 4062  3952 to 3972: 2.02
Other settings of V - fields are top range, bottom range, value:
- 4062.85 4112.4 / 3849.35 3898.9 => 2.08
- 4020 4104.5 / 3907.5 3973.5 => 2.05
